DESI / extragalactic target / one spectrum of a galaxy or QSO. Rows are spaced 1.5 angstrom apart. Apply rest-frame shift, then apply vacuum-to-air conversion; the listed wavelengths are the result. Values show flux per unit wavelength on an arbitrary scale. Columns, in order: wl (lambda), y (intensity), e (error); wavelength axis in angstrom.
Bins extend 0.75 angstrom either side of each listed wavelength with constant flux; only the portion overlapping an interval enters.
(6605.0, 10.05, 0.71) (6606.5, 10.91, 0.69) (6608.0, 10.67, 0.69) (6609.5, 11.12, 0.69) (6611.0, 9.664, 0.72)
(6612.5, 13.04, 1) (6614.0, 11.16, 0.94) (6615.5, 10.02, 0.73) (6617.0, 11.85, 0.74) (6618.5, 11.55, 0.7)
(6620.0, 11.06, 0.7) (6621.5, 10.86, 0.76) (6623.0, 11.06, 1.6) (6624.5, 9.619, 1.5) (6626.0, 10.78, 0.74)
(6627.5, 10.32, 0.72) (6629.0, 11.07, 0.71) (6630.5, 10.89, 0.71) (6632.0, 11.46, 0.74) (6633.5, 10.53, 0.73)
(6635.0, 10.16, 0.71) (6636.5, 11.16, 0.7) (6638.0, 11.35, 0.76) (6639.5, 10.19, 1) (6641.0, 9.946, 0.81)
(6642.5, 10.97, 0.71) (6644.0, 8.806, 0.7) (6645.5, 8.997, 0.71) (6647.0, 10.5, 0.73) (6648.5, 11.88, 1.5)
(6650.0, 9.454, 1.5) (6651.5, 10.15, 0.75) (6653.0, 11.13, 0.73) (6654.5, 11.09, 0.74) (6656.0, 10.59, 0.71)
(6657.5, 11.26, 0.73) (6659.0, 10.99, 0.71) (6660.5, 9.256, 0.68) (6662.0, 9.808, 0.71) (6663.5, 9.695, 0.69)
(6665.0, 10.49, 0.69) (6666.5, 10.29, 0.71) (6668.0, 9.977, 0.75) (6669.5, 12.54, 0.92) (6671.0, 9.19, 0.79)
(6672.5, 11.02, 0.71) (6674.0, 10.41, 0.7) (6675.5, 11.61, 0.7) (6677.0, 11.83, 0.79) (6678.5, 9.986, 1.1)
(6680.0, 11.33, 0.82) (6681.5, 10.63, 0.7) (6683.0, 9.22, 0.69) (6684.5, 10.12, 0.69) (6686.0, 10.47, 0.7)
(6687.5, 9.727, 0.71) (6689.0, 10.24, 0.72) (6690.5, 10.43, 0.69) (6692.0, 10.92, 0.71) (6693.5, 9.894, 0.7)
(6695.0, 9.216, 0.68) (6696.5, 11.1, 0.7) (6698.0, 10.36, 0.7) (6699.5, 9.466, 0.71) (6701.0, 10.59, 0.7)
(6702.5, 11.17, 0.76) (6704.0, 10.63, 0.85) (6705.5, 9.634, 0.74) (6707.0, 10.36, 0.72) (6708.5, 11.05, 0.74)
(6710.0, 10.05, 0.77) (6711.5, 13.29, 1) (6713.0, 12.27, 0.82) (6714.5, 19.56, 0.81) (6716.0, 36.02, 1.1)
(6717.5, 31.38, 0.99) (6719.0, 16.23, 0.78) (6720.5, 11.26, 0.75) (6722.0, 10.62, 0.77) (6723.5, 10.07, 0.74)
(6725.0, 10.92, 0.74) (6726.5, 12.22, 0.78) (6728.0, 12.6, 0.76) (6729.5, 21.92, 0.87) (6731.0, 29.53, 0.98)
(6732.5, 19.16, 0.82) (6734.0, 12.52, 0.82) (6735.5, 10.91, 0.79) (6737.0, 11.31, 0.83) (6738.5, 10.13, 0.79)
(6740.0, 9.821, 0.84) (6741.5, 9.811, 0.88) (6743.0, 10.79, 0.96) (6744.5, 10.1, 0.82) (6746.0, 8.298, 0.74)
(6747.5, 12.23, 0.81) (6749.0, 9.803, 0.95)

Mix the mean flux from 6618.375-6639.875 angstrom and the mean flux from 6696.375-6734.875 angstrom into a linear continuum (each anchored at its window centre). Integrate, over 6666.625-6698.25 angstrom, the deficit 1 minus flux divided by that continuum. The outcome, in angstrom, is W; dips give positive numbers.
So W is 6.6 angstrom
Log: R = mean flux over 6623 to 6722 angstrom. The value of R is 11.5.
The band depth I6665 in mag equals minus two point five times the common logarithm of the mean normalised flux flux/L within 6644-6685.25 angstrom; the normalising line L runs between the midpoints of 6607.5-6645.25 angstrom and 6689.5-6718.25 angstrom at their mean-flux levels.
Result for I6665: 0.16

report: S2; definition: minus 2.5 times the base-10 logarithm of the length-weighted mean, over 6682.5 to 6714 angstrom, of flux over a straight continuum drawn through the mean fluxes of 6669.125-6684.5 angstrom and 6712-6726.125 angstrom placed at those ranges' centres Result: 0.31 mag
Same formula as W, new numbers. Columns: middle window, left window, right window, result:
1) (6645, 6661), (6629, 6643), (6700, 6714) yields 0.5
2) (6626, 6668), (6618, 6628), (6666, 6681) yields 1.3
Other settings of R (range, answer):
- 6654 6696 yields 10.4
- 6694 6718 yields 13.9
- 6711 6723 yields 18.8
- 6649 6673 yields 10.4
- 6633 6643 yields 10.6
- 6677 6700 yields 10.3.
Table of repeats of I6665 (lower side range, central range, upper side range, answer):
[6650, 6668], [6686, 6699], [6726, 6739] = 0.245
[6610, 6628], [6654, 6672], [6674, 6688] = 0.024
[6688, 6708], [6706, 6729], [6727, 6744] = -0.226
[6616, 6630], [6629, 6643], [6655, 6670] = 0.000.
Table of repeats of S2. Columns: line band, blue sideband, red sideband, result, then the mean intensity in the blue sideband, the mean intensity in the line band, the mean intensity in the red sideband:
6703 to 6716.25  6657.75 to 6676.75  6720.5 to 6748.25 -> -0.15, 10.5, 13.9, 12.9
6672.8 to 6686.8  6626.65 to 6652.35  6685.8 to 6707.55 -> -0.03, 10.5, 10.6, 10.3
